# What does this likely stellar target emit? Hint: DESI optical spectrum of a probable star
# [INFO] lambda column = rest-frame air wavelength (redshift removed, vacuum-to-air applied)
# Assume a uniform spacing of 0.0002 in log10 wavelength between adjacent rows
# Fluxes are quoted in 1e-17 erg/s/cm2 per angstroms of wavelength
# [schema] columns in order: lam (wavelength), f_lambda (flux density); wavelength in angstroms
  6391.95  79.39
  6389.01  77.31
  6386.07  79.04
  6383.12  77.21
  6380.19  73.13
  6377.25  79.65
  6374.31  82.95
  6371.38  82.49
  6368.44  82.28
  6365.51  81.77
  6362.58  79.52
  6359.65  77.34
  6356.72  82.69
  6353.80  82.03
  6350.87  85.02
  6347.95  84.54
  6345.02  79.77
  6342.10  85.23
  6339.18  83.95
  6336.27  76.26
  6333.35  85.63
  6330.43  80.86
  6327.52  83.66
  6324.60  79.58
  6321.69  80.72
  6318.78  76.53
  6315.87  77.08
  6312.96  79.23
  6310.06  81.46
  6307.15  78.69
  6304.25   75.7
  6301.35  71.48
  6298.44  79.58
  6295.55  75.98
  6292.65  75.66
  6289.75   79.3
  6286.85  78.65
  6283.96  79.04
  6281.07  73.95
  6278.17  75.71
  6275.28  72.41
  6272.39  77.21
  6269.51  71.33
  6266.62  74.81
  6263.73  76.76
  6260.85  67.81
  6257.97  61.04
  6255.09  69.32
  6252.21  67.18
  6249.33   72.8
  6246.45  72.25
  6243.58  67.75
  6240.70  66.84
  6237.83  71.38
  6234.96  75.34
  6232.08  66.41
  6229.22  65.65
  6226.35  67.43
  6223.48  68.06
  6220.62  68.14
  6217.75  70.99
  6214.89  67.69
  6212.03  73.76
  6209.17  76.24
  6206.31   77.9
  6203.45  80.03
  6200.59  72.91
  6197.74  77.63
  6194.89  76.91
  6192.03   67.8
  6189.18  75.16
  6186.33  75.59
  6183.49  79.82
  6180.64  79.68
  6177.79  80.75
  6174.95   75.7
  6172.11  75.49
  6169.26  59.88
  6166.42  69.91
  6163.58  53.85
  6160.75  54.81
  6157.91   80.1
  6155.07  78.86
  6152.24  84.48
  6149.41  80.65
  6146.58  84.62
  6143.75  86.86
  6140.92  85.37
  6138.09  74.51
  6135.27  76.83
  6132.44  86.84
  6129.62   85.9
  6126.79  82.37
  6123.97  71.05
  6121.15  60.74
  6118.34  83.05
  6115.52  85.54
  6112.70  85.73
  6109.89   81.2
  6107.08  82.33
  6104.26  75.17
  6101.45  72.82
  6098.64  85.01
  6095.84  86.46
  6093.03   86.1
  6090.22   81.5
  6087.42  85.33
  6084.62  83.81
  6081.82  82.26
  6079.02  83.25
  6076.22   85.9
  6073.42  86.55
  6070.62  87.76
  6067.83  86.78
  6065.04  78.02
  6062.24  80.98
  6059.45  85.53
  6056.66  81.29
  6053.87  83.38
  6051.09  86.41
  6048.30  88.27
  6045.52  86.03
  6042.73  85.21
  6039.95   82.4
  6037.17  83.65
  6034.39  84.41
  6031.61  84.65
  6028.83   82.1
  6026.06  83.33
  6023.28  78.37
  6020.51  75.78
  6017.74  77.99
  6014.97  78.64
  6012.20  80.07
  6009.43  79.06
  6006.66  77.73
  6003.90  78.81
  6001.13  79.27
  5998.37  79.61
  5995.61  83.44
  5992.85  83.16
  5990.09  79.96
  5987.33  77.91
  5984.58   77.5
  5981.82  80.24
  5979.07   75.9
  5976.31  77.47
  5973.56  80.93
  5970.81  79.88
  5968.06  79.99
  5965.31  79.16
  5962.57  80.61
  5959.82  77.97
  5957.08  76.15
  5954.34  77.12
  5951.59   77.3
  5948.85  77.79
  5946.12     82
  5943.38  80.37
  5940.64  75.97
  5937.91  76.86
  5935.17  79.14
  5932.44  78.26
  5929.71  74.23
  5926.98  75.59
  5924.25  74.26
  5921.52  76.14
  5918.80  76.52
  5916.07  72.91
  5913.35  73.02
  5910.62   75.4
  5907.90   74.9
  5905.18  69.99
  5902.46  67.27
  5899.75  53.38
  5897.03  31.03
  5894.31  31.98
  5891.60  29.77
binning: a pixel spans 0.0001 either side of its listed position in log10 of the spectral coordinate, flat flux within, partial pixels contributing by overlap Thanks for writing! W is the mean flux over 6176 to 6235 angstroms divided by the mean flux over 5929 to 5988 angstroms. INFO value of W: 0.9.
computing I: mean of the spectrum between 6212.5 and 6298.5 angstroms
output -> 71.8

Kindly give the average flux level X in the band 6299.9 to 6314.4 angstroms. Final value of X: 77.4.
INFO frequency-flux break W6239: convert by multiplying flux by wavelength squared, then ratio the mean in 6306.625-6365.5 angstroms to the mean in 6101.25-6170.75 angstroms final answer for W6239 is 1.1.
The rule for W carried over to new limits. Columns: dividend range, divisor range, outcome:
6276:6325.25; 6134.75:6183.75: 1.03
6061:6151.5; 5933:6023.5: 1.04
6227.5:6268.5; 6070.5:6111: 0.84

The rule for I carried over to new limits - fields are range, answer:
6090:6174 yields 77.8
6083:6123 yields 81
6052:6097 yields 84.1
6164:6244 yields 72.3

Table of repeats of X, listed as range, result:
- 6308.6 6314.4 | 80.4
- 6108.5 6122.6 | 79.2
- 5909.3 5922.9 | 74.8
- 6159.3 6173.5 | 62.8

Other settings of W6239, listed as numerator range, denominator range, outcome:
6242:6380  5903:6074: 1.08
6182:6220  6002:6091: 0.95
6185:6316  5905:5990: 1.05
